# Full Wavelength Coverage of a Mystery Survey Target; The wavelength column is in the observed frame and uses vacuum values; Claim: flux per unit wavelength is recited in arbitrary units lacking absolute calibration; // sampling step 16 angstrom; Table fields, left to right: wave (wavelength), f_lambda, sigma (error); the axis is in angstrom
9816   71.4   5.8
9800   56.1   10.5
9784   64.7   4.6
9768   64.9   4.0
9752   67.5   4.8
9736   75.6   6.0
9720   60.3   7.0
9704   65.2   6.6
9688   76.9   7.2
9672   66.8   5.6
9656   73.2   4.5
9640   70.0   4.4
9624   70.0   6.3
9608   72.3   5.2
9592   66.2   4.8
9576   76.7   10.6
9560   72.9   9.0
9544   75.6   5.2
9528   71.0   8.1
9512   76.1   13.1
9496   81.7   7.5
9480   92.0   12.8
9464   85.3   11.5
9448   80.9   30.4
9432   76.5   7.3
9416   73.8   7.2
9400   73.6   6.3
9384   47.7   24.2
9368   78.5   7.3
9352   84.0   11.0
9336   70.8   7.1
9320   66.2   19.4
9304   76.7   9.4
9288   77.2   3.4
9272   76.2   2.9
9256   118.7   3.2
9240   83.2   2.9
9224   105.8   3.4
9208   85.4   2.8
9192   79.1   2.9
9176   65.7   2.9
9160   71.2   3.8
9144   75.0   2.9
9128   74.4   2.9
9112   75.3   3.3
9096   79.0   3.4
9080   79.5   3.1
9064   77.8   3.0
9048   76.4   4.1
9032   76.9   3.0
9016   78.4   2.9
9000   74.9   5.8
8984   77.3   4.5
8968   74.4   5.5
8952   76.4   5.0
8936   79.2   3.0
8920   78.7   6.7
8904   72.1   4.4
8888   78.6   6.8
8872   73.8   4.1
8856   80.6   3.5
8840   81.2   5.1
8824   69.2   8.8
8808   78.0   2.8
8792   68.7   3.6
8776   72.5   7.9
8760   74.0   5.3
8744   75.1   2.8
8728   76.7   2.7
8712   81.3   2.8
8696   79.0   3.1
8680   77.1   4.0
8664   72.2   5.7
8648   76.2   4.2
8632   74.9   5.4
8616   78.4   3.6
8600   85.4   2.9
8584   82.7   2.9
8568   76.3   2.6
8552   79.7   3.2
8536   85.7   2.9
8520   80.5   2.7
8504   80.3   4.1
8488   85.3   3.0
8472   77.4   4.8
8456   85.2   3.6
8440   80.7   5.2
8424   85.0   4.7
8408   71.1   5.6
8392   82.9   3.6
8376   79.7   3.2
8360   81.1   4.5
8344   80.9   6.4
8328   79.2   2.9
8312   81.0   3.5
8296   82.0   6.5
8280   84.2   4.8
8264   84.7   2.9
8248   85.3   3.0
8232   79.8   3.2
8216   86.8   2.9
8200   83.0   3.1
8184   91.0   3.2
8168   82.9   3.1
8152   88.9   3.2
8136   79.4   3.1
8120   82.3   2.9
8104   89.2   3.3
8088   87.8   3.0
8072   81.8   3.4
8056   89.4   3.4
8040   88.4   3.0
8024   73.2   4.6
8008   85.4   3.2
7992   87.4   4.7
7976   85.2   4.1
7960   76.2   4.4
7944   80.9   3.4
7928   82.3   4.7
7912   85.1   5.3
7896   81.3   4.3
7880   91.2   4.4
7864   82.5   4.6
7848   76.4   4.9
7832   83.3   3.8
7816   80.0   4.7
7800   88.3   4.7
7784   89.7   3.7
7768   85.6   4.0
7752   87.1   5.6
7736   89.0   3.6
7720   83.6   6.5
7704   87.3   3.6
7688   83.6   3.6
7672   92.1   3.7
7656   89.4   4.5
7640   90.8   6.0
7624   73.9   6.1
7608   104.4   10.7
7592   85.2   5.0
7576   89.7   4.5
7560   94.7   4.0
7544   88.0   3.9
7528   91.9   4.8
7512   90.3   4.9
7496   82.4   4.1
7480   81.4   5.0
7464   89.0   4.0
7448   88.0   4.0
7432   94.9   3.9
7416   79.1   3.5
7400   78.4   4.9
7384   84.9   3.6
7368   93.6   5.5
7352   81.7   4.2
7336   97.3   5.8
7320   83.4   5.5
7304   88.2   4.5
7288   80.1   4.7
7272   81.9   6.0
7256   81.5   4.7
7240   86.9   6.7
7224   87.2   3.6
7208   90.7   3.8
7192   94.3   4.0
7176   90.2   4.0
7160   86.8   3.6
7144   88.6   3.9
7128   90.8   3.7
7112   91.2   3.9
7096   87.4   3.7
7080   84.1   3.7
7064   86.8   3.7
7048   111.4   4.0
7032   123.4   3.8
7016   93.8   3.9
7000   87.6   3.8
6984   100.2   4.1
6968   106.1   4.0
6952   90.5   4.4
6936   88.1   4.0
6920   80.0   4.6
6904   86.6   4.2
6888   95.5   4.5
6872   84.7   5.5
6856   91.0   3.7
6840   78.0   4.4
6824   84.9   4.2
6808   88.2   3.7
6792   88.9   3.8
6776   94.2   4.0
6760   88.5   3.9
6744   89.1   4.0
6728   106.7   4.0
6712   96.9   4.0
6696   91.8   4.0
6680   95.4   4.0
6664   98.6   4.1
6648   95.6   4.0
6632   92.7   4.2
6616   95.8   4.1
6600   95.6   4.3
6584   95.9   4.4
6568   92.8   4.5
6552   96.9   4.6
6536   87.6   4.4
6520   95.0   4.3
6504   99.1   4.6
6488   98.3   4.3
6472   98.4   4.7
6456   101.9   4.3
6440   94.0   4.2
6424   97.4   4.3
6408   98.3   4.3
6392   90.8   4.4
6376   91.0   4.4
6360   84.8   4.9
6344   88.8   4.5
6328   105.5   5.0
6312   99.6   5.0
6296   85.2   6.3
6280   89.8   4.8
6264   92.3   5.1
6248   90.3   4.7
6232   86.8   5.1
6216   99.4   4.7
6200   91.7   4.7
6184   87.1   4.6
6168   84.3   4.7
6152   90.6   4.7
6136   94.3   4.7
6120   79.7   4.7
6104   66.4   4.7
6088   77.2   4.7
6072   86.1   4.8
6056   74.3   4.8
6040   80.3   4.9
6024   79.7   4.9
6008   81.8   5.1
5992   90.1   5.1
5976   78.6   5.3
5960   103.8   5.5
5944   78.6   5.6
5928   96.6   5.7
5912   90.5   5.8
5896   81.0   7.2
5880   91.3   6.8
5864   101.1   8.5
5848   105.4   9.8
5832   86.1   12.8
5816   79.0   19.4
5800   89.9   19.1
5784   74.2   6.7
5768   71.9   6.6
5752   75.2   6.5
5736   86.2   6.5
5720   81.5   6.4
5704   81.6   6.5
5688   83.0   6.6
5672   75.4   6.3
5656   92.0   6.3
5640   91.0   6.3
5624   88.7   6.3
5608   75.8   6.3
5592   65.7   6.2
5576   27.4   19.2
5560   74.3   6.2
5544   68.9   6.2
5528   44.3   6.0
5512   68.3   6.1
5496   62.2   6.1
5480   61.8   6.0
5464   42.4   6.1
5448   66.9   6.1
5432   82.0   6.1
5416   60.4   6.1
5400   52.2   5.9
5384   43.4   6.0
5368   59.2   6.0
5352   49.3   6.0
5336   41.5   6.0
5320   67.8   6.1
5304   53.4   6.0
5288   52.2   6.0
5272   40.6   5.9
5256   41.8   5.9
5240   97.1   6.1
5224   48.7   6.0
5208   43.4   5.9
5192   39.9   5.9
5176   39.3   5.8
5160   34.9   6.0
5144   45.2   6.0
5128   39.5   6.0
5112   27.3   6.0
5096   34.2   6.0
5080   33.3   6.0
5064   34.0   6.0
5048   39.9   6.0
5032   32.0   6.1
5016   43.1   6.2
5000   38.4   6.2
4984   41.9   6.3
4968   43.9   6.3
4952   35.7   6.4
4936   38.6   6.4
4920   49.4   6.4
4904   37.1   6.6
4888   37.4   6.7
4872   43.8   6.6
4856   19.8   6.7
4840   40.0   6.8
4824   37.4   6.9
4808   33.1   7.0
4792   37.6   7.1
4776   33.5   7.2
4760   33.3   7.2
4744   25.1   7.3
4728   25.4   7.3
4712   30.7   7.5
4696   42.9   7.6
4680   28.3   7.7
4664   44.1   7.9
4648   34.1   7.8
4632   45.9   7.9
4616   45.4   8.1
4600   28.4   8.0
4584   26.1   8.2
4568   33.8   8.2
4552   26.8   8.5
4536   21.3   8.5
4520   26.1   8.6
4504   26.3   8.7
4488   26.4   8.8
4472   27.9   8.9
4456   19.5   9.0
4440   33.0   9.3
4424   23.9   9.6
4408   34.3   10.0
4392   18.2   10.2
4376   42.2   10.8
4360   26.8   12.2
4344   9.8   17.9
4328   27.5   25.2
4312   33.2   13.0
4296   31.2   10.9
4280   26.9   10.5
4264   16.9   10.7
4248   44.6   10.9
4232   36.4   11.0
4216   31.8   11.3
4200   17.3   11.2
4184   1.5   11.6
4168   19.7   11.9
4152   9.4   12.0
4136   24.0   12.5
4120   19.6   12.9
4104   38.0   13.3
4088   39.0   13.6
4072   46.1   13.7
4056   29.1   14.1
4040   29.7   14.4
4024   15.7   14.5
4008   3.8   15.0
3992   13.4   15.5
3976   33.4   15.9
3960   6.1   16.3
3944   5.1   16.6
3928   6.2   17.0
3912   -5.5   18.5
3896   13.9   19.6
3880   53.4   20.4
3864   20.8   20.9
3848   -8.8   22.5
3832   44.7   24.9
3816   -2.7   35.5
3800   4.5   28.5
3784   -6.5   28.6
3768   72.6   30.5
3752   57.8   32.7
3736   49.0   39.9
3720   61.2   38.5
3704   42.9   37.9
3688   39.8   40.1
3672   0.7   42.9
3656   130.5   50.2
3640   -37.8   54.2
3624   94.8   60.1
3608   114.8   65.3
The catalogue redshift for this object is 0.405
